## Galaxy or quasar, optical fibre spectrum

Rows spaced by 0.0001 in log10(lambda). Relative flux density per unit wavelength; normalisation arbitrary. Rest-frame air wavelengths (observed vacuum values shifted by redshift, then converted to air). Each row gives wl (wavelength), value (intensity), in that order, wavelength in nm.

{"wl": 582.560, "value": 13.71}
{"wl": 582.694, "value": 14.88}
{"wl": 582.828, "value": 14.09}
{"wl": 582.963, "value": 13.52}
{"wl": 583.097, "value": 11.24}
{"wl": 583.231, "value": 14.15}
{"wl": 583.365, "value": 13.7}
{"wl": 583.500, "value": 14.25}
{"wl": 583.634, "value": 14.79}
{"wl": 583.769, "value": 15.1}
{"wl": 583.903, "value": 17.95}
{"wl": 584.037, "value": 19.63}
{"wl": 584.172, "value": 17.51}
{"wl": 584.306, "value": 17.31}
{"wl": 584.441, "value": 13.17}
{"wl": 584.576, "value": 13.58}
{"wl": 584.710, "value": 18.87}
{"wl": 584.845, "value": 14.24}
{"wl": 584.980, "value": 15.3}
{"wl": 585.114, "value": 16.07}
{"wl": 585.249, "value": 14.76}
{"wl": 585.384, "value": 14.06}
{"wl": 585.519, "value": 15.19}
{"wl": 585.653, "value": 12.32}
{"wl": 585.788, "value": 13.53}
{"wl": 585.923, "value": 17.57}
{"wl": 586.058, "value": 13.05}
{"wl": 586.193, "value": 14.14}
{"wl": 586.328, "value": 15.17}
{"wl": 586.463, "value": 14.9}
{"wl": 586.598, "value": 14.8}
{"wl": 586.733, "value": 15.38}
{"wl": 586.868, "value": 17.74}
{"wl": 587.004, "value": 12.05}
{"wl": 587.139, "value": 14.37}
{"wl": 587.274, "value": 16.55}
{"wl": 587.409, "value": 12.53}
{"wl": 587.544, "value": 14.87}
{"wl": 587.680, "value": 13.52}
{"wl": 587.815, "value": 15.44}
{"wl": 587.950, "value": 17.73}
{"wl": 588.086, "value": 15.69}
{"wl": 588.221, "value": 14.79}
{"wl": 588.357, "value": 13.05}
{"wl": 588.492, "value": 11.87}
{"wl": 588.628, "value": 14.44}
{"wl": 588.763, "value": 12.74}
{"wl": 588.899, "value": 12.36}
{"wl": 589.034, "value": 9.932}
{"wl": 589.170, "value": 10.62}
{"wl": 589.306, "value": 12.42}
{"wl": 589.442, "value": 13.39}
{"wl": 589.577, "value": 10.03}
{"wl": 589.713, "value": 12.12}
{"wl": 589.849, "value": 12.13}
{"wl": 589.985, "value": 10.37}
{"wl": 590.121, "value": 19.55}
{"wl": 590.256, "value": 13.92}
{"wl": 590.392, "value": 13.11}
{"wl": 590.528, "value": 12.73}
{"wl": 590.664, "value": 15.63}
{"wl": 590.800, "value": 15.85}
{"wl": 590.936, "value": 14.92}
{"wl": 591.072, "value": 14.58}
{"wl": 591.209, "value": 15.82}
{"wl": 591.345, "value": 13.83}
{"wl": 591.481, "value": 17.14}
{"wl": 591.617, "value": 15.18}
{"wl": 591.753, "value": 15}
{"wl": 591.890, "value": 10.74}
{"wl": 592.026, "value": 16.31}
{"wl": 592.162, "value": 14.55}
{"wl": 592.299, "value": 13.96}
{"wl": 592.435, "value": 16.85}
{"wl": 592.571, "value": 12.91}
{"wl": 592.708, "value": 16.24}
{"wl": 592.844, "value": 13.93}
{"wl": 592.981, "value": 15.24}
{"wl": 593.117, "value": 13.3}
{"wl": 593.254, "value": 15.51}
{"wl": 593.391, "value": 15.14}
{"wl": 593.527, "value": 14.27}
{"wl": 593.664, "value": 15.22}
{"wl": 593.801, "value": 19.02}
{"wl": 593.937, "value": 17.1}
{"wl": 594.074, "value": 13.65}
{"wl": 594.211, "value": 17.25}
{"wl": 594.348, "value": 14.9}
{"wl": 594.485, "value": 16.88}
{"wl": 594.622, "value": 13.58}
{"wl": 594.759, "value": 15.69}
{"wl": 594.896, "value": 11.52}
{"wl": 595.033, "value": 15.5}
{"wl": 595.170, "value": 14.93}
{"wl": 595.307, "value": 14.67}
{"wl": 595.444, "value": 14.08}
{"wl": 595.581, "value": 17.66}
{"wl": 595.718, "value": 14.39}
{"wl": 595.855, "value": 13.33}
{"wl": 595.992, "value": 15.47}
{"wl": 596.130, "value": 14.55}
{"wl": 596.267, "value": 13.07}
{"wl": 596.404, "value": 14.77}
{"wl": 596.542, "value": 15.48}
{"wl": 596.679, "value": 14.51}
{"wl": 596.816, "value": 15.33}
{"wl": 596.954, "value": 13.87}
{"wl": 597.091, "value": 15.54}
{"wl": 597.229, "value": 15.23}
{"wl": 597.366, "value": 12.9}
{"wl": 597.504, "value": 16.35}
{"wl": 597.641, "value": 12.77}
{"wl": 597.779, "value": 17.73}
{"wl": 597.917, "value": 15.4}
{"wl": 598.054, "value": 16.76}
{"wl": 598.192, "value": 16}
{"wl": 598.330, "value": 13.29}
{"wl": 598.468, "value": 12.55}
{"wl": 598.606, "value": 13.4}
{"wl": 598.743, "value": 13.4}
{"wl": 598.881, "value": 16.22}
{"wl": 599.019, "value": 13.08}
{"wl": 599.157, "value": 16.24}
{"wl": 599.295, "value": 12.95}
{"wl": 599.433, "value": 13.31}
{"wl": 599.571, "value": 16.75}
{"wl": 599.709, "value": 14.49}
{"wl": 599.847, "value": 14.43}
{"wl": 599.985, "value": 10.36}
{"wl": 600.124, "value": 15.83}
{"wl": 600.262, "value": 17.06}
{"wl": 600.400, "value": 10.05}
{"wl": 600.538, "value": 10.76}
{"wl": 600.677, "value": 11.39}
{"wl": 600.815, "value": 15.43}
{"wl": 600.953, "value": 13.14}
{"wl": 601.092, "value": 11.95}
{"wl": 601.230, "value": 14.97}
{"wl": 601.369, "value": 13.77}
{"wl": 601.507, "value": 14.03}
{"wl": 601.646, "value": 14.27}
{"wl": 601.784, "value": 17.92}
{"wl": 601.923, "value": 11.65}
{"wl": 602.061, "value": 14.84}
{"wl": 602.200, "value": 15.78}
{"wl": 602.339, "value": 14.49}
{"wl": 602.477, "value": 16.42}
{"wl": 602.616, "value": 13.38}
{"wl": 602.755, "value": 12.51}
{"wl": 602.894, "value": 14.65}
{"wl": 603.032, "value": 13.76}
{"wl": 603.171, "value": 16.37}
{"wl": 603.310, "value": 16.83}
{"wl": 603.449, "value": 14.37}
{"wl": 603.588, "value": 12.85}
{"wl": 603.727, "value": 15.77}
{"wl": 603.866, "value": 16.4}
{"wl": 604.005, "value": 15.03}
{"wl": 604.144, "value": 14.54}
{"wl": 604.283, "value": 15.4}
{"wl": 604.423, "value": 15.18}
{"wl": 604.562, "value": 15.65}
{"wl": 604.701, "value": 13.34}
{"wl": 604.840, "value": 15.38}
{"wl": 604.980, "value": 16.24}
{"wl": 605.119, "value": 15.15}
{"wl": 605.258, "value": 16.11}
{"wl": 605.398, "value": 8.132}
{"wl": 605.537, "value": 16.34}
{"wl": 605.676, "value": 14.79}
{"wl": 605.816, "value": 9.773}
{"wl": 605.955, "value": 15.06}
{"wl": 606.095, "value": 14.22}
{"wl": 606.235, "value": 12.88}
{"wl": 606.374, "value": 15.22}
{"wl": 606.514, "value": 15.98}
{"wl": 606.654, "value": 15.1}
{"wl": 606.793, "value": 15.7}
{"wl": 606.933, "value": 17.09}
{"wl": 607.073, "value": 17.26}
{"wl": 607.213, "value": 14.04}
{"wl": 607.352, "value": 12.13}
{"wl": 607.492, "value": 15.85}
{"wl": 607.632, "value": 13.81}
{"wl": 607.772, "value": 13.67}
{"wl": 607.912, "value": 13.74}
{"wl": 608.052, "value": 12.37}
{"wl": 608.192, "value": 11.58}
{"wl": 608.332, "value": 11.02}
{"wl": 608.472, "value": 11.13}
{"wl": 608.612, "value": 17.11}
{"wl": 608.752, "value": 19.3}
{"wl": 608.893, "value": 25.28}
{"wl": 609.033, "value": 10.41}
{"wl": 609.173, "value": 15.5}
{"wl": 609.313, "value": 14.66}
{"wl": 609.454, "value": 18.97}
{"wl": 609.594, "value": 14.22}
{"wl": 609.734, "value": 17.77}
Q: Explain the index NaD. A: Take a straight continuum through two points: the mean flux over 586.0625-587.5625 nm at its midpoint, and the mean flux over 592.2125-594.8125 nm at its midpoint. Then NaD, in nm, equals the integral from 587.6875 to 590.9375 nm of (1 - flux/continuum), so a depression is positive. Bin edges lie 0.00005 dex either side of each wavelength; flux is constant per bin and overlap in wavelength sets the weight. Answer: 0.31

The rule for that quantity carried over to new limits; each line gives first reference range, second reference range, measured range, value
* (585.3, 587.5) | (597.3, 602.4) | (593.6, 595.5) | -0.123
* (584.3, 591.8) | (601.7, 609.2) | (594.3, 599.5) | -0.060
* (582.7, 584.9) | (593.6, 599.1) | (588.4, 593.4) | 0.384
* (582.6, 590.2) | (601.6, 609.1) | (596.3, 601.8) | 0.107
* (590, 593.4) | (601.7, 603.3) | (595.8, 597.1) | 0.021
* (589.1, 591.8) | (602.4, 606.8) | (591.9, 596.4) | -0.277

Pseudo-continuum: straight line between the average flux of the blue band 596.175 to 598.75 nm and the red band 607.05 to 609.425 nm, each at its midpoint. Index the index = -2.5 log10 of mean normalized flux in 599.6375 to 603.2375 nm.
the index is 0.05 mag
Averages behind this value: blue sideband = 14.7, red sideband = 14.7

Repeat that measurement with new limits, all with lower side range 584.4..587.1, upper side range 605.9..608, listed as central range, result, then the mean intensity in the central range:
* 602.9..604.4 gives -0.03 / 15.1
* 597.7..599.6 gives 0.00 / 14.7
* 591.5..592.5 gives 0.00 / 14.8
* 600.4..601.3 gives 0.16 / 12.7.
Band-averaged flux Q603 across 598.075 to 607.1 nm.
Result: 14.4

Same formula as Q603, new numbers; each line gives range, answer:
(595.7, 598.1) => 14.9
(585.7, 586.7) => 14.7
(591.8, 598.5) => 14.9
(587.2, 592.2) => 13.9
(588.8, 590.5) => 12.5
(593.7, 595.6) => 15.4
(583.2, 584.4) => 16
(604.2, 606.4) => 14.3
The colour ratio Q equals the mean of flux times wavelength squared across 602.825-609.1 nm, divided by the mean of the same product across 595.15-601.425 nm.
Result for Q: 1.05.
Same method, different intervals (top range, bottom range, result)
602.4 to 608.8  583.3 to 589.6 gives 1.06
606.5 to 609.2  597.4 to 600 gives 1.05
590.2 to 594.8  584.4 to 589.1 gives 1.06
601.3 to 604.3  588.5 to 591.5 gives 1.15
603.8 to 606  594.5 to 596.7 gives 1.02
